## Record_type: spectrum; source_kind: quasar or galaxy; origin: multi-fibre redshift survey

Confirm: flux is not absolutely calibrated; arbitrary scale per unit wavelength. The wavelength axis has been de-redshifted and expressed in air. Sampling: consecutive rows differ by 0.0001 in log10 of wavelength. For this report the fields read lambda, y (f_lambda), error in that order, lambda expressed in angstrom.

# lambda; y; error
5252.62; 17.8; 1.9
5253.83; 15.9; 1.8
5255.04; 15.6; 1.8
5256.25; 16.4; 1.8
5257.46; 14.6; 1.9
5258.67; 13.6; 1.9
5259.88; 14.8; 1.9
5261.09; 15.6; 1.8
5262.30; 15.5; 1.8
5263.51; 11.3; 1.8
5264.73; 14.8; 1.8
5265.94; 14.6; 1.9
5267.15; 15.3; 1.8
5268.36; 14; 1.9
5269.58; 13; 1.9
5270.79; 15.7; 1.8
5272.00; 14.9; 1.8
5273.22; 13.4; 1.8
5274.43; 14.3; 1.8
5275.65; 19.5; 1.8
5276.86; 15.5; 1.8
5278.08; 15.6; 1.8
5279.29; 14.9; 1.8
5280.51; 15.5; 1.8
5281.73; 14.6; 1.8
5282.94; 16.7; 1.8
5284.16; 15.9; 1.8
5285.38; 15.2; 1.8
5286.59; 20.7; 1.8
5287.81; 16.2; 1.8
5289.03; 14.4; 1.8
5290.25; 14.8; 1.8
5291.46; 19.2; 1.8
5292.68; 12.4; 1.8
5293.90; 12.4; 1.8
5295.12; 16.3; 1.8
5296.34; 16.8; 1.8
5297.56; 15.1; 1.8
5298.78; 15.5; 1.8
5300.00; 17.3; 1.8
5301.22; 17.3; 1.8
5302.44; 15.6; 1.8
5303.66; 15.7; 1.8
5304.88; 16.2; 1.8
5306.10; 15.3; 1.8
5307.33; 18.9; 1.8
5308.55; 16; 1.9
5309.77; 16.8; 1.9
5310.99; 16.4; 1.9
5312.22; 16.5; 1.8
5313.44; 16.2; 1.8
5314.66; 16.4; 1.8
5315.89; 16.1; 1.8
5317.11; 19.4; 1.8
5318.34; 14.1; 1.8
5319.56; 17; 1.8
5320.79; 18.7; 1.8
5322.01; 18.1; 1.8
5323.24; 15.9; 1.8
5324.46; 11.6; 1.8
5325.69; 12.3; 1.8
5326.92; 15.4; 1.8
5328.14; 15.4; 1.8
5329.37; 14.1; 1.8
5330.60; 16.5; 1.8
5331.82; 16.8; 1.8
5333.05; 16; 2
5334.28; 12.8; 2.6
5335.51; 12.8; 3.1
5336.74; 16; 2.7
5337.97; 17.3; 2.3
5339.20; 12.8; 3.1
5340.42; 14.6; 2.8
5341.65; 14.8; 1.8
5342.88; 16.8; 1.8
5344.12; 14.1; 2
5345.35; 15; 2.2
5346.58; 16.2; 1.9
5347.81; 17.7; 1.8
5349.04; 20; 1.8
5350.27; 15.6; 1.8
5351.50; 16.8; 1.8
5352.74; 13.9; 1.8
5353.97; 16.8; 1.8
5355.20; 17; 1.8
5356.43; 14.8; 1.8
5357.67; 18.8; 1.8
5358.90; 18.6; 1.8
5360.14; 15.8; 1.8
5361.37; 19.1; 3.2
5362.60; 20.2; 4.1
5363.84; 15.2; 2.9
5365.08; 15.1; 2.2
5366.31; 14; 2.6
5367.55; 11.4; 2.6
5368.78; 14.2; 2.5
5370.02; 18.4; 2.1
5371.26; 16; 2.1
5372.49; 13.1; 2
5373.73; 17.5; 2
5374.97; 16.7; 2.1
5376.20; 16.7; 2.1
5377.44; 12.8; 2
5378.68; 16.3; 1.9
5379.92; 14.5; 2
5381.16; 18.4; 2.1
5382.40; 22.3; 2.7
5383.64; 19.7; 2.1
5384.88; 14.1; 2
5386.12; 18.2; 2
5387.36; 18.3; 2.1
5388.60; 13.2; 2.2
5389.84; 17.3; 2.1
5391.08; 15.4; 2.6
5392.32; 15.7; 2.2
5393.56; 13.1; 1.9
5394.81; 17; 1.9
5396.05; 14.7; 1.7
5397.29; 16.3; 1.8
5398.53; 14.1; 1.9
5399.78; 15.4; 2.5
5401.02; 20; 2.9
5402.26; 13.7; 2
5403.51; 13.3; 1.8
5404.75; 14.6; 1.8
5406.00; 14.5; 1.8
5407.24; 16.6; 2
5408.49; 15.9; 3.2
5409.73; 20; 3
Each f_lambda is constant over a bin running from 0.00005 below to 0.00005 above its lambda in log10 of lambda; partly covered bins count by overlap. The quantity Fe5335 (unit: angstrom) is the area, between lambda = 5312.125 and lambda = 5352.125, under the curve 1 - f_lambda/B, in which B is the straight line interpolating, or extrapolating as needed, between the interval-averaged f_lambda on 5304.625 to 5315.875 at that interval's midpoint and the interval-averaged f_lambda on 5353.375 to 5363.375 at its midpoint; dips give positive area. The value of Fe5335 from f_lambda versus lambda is 3.0 angstrom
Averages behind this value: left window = 16.5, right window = 17.6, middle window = 15.7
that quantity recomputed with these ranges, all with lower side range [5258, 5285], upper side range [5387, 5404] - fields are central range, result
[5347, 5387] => -3.1 angstrom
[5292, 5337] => -1.7 angstrom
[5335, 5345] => 0.2 angstrom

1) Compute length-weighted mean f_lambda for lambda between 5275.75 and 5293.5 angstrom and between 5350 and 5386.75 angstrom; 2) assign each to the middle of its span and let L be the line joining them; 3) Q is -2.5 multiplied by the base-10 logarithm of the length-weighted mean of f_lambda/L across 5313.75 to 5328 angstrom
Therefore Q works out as 0.01 mag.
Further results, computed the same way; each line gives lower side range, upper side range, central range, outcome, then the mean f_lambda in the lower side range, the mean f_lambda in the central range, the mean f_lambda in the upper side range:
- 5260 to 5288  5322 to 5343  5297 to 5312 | -0.09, 15.3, 16.3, 14.9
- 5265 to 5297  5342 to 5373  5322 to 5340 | 0.08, 15.4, 14.8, 16.2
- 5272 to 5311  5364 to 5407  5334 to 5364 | -0.02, 15.9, 16.2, 15.8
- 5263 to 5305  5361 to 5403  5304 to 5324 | -0.07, 15.4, 16.7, 16.1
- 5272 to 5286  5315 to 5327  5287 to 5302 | 0.00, 15.5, 15.7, 15.9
